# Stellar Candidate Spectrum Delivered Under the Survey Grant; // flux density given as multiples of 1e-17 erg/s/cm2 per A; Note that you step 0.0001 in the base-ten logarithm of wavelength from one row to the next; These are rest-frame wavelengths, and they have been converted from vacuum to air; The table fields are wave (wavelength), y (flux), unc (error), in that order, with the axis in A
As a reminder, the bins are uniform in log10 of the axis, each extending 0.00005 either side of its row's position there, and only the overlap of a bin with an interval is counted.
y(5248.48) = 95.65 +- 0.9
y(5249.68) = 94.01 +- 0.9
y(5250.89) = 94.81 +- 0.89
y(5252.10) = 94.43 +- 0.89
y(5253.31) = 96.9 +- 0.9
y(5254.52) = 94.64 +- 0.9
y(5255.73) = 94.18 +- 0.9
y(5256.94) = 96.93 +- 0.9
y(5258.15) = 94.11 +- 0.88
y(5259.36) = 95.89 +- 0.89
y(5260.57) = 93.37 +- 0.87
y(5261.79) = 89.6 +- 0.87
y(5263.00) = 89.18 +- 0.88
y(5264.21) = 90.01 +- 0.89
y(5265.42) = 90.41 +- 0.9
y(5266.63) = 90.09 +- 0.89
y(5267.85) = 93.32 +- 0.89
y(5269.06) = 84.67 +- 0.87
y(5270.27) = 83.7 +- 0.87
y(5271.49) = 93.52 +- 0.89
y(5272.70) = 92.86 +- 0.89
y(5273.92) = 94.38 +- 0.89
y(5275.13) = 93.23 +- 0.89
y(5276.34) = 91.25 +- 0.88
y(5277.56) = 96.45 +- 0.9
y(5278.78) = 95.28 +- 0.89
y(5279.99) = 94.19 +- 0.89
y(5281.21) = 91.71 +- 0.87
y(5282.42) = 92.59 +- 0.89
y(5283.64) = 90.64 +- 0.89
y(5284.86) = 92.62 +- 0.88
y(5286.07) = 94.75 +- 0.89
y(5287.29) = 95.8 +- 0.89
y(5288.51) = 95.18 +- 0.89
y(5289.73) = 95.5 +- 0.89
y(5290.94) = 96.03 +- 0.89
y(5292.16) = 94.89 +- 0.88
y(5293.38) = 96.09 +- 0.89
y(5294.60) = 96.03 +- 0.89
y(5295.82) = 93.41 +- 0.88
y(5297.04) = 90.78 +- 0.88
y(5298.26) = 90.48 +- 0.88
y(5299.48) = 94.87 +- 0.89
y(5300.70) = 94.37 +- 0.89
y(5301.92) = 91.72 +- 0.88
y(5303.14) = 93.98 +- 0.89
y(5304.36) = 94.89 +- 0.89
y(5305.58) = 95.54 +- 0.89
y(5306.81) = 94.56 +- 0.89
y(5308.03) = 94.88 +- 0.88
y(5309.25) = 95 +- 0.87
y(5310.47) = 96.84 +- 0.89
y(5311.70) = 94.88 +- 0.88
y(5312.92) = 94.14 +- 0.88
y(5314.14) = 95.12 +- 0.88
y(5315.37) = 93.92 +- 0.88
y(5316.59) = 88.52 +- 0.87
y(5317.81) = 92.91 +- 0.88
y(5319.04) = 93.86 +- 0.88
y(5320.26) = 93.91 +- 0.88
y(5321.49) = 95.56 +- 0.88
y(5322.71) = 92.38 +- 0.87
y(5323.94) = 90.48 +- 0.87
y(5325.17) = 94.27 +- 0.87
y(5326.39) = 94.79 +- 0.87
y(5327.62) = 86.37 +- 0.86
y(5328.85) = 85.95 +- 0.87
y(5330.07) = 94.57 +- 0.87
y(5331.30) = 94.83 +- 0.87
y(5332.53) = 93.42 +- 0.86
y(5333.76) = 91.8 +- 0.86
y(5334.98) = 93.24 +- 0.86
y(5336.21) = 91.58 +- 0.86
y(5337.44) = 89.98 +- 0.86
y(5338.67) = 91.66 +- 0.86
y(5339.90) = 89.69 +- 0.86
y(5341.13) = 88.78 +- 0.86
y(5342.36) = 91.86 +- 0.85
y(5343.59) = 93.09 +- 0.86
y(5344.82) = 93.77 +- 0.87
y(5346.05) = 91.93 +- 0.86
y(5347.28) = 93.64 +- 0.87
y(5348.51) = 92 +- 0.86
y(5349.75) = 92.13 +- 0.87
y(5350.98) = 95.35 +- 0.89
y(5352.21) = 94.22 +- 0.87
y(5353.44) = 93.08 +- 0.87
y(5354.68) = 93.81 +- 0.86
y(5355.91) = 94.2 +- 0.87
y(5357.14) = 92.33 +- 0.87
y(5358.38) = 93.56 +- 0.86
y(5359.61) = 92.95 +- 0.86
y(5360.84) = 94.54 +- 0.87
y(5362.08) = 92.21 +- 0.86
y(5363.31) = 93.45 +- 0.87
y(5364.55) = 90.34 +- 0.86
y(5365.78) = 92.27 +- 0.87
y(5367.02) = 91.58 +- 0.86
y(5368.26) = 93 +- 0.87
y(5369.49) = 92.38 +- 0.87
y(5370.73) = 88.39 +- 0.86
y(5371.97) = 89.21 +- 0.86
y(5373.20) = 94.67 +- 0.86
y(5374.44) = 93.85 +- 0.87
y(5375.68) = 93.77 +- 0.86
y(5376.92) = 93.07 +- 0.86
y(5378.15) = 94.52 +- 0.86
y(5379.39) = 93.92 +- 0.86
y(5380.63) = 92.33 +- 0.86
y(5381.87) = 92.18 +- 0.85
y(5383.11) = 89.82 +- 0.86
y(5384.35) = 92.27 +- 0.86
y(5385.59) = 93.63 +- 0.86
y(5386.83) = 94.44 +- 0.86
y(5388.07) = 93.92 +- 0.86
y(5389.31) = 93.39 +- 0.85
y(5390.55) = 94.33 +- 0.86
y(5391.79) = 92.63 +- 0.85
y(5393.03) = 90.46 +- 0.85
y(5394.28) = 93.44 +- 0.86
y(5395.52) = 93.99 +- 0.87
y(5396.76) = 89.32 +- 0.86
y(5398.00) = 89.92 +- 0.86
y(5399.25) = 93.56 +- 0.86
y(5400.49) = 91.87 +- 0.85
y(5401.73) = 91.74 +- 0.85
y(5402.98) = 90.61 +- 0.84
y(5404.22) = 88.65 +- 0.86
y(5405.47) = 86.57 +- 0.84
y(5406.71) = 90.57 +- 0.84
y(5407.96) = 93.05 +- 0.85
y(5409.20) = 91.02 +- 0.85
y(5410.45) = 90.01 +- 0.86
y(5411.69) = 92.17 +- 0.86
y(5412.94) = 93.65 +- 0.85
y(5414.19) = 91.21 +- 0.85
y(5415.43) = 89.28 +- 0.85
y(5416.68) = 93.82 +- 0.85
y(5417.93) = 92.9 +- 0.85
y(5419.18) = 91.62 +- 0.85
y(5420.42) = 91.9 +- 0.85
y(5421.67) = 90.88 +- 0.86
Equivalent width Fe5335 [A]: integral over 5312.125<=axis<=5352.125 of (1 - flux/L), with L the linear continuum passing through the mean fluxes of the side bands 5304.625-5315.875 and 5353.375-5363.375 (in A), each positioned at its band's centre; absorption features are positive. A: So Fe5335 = 0.8 A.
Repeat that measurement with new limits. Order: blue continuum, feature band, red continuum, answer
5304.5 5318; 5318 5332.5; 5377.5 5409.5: 0.22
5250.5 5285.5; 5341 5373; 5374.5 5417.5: -0.12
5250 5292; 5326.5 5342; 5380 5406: 0.22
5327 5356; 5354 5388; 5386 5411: -0.31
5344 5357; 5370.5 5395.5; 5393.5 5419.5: -0.17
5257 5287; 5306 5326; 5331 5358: -0.32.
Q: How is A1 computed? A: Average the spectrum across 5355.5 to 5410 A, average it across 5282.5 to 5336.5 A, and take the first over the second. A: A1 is 0.99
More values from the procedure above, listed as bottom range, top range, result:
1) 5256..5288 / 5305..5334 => 1.01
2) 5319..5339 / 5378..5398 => 1.00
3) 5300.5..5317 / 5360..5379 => 0.98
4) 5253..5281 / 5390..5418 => 0.99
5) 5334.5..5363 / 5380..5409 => 0.99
